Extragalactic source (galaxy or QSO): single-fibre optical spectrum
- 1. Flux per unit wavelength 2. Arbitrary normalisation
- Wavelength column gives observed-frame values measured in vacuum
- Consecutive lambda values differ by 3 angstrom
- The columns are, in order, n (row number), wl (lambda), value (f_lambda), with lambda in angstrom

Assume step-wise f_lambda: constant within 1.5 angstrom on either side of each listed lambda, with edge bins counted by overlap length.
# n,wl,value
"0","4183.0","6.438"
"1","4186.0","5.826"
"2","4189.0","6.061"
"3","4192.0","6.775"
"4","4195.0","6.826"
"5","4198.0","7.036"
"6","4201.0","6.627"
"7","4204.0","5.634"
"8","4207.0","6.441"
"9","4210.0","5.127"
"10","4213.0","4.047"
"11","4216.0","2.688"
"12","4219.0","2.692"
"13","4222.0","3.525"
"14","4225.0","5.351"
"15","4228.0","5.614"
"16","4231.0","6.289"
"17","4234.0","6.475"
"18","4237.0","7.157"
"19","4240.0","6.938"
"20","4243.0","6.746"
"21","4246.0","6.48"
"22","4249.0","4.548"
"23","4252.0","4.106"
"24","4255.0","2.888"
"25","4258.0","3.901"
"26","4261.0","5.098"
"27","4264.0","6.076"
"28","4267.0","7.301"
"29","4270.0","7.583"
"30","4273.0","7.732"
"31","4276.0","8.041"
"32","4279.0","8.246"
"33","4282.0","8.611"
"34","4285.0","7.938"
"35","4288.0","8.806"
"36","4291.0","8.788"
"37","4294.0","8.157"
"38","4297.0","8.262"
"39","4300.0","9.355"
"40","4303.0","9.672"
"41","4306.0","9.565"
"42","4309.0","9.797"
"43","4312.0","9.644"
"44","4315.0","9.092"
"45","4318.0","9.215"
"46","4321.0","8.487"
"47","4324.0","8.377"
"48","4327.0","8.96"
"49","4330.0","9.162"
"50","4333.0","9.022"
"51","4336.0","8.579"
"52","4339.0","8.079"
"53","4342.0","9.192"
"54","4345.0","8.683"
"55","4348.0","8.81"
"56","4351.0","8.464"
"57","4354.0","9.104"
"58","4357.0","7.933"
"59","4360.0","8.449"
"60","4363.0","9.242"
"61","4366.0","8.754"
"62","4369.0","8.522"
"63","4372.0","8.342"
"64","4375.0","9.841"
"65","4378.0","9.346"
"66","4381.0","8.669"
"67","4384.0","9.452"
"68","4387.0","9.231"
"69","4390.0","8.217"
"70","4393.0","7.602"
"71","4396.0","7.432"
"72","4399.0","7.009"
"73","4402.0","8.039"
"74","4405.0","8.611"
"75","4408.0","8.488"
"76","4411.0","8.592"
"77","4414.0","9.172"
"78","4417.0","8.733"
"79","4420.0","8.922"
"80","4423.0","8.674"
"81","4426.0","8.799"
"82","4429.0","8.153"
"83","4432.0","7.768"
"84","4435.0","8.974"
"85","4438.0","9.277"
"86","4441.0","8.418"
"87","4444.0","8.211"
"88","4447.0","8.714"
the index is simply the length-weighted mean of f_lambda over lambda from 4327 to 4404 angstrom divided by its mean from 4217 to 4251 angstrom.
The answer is 1.55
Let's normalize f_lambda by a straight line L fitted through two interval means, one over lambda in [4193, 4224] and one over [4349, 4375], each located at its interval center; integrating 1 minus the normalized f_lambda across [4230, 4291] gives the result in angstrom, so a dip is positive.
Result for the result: -2.6 angstrom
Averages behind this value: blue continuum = 5.1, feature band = 6.61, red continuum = 8.68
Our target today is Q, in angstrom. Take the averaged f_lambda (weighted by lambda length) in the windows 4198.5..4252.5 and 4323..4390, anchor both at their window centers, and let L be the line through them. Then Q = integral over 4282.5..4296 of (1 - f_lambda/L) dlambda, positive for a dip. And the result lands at -2.60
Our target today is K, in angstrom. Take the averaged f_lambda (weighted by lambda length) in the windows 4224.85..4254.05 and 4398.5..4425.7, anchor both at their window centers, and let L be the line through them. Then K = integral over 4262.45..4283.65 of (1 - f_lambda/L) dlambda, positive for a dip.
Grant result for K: -3.9 angstrom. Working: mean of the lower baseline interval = 5.94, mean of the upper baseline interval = 8.54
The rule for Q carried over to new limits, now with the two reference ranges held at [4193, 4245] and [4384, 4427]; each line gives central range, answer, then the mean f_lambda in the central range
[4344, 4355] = -1.7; 8.75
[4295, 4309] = -4.8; 9.24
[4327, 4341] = -2.7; 8.75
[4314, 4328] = -3.2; 8.81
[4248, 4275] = 3.2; 5.54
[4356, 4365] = -1.0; 8.59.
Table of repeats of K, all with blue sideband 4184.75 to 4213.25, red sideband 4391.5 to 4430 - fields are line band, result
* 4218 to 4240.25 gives 3.3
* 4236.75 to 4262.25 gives 5.4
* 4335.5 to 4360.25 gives -3.0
